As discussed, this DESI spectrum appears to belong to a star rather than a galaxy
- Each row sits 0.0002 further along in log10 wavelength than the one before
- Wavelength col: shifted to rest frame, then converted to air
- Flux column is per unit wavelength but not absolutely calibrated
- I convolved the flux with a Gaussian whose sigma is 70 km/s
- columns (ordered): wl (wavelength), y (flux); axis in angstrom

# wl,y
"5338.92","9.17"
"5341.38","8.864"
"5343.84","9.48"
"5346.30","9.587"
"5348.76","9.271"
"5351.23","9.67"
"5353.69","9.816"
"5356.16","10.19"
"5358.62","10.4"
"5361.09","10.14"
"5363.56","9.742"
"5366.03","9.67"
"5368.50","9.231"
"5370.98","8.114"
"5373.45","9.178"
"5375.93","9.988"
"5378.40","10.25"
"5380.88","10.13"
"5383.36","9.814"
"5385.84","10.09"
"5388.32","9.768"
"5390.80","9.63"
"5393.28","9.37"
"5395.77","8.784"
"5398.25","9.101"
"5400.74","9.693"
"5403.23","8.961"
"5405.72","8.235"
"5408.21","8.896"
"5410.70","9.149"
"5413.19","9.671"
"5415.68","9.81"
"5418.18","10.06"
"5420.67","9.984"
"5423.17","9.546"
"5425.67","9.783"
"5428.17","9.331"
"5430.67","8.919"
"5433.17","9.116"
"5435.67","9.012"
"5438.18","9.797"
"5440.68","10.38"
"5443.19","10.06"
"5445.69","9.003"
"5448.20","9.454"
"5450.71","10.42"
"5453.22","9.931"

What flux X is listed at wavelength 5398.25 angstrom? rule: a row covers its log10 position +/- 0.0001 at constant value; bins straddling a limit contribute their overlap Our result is 9.101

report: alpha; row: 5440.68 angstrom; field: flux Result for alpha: 10.38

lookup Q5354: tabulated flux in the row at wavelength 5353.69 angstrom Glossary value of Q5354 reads 9.816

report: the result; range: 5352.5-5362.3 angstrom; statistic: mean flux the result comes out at 10.1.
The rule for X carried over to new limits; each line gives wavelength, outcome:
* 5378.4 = 10.25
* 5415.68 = 9.81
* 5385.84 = 10.09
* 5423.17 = 9.546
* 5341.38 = 8.864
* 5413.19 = 9.671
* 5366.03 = 9.67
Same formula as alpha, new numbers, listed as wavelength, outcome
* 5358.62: 10.4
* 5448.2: 9.454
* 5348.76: 9.271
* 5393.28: 9.37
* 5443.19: 10.06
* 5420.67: 9.984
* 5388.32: 9.768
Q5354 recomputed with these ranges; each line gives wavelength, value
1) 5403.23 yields 8.961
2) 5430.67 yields 8.919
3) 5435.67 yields 9.012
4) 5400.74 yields 9.693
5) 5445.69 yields 9.003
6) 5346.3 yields 9.587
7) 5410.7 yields 9.149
